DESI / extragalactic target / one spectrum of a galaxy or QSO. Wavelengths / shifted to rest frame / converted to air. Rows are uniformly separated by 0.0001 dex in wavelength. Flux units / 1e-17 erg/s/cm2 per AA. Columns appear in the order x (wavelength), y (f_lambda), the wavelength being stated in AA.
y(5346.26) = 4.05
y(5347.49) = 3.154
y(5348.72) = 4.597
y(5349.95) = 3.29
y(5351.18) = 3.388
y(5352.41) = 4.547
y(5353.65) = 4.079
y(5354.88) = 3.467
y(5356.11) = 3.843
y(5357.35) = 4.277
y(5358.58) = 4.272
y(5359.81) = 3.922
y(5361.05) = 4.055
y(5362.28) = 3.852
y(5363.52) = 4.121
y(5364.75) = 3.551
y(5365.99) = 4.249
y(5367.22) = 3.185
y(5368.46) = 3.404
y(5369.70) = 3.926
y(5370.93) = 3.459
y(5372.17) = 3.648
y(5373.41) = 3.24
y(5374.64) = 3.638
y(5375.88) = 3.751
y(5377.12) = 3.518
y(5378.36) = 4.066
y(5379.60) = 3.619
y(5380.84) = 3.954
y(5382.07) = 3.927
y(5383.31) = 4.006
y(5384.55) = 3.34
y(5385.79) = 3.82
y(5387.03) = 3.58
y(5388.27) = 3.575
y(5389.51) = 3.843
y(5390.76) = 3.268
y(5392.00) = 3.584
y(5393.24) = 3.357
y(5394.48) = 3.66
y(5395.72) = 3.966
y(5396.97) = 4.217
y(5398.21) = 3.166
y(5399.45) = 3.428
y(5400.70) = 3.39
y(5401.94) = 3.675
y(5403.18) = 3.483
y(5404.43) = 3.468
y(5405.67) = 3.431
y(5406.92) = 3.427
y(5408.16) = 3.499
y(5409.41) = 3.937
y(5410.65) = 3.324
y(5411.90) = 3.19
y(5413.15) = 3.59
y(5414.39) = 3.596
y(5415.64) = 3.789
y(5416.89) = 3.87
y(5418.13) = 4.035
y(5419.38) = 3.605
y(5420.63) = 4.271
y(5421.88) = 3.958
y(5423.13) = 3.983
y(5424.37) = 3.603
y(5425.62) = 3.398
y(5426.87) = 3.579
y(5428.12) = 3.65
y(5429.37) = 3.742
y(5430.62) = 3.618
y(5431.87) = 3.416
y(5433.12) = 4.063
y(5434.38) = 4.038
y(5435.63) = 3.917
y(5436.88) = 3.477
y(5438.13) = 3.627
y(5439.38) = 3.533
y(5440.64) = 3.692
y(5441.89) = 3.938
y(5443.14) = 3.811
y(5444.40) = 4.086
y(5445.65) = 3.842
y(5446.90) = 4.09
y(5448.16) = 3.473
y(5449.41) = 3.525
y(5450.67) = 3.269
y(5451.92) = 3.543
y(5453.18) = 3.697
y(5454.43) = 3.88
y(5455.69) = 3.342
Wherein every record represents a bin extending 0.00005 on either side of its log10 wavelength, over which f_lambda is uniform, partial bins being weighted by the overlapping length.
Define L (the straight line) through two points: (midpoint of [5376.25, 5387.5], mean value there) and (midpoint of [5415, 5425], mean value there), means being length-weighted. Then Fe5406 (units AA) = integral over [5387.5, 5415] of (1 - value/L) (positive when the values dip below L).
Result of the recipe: 2.0 AA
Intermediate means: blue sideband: 3.76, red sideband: 3.89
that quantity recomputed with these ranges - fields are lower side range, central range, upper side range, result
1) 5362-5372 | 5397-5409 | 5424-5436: 0.7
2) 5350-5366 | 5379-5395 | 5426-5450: 0.9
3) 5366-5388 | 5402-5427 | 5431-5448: 0.6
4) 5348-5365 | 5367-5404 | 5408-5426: 2.1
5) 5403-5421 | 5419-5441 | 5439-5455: -0.3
